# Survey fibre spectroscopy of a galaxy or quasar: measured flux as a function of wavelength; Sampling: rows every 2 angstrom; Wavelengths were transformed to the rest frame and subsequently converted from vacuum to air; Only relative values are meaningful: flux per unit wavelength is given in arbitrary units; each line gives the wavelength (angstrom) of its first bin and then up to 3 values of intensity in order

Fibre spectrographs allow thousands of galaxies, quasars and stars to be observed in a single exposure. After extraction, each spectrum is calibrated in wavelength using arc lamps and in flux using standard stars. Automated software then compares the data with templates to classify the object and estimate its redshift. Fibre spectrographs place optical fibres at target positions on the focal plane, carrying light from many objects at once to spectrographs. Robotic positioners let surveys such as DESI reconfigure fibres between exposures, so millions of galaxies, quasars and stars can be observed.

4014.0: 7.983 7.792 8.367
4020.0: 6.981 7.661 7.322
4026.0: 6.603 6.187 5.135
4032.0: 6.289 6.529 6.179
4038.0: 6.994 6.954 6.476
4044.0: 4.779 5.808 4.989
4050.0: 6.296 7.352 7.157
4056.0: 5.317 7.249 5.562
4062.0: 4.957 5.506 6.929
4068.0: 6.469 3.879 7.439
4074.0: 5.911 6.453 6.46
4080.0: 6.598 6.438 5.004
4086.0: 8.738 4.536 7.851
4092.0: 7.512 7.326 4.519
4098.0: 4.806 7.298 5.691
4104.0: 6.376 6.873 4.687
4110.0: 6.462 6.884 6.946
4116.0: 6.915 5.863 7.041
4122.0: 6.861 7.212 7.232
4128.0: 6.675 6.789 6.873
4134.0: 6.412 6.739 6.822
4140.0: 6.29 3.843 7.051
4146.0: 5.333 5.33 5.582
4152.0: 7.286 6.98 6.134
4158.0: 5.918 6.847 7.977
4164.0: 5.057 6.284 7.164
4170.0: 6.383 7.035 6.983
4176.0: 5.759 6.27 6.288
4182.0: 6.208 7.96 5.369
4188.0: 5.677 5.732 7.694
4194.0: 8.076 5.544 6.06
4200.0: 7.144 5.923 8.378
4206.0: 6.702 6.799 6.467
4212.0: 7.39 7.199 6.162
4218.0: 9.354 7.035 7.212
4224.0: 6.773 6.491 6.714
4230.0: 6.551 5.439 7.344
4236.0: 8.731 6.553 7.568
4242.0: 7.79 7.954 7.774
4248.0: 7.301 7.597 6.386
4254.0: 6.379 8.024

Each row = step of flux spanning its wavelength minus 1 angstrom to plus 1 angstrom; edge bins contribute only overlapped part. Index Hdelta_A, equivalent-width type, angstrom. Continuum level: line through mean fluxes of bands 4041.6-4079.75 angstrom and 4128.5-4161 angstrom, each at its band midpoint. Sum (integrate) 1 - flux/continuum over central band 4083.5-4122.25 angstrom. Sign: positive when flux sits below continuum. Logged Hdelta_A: -1.6 angstrom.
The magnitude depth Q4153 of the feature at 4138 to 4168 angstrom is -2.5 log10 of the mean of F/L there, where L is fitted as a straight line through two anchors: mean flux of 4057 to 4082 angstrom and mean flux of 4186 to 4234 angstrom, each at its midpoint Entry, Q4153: 0.06 mag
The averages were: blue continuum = 6.13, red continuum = 6.79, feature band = 6.19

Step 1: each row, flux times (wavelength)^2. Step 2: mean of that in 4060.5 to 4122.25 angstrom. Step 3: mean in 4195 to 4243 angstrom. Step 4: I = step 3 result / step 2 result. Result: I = 1.18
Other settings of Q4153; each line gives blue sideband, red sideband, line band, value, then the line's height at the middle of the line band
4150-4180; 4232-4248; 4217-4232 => 0.04 mag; 7.31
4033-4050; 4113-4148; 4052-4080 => 0.01 mag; 6.21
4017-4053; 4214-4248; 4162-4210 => 0.08 mag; 7.05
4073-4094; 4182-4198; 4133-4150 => 0.10 mag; 6.55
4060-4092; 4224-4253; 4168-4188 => 0.05 mag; 6.8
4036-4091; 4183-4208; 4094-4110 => 0.08 mag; 6.36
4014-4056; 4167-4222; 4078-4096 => 0.01 mag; 6.65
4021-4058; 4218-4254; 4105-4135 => 0.01 mag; 6.69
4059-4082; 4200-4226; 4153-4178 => 0.03 mag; 6.74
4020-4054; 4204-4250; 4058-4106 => 0.06 mag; 6.58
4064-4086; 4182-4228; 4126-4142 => 0.00 mag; 6.52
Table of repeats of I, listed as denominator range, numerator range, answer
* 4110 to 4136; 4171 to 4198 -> 0.98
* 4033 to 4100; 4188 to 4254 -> 1.22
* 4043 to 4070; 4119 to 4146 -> 1.14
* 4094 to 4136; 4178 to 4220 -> 1.10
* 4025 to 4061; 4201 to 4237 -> 1.23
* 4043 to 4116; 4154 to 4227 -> 1.14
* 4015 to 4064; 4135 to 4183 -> 1.04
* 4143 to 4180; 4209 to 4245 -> 1.15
